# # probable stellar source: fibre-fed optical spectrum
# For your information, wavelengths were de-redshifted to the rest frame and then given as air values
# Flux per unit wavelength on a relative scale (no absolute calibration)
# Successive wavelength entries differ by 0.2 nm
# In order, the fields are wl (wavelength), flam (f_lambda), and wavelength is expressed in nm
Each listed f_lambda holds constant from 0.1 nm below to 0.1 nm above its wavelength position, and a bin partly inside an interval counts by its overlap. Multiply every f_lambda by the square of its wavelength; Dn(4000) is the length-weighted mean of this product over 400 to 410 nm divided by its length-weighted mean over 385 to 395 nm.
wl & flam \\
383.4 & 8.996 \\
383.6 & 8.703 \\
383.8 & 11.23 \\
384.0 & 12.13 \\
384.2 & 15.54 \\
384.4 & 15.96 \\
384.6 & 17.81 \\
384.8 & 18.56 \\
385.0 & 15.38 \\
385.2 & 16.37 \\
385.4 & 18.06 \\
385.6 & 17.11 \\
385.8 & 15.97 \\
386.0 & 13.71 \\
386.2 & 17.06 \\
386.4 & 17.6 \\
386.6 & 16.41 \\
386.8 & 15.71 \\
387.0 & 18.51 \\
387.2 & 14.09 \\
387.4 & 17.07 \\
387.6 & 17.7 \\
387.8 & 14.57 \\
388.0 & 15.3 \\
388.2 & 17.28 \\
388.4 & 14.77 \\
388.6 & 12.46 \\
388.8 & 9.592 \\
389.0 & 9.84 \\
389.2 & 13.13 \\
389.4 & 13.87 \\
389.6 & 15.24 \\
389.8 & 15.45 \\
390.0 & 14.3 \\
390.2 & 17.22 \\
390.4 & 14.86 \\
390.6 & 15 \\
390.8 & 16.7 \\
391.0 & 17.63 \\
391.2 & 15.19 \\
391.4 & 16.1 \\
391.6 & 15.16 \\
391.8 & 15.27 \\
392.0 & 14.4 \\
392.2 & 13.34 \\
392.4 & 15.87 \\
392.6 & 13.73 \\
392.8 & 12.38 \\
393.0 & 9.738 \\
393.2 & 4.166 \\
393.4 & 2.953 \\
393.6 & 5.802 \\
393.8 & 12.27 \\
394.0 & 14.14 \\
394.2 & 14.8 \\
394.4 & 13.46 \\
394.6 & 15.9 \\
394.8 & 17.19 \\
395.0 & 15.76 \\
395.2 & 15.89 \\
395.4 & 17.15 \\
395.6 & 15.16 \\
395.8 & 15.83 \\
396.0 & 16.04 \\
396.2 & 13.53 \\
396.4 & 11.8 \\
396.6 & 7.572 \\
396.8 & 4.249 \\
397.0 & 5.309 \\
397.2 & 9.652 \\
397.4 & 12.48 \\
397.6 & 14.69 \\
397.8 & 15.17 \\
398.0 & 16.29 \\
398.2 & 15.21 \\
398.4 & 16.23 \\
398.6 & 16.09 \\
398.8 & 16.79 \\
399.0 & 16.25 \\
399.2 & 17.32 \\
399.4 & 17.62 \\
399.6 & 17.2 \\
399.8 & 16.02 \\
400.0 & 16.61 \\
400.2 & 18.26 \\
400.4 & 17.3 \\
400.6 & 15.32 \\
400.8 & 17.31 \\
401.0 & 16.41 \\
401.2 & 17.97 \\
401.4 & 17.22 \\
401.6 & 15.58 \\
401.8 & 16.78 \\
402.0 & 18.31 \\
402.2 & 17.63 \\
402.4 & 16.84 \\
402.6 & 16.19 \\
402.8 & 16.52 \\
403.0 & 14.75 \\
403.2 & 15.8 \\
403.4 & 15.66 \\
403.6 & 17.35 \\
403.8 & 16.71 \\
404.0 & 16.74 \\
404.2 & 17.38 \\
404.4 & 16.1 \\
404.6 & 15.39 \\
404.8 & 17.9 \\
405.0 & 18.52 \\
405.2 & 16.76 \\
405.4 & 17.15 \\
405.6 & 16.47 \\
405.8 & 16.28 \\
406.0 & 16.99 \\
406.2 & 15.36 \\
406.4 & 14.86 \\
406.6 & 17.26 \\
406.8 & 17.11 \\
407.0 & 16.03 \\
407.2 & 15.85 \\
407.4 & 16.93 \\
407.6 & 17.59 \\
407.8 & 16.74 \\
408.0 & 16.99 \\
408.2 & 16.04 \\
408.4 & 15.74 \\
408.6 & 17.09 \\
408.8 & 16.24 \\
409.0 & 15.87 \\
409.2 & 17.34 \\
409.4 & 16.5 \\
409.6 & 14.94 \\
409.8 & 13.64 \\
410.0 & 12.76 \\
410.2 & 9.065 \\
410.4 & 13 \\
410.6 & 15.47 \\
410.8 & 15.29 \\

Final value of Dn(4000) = 1.2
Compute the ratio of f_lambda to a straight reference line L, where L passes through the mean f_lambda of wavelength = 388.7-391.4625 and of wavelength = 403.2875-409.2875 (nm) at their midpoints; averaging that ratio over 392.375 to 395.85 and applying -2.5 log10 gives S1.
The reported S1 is 0.18 mag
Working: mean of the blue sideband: 14.6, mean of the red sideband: 16.6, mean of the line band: 12.8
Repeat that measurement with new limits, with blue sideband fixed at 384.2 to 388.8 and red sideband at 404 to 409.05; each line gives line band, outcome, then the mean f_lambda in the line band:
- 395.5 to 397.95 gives 0.35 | 11.9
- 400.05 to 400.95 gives -0.04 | 17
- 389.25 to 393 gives 0.09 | 14.9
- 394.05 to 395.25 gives 0.06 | 15.4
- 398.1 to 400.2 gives -0.01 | 16.6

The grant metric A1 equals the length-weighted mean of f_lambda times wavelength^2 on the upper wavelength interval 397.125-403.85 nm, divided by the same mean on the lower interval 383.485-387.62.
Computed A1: 1.12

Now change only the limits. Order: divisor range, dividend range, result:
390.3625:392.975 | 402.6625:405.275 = 1.18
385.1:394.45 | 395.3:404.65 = 1.14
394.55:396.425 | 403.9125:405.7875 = 1.14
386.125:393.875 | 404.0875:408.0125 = 1.29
